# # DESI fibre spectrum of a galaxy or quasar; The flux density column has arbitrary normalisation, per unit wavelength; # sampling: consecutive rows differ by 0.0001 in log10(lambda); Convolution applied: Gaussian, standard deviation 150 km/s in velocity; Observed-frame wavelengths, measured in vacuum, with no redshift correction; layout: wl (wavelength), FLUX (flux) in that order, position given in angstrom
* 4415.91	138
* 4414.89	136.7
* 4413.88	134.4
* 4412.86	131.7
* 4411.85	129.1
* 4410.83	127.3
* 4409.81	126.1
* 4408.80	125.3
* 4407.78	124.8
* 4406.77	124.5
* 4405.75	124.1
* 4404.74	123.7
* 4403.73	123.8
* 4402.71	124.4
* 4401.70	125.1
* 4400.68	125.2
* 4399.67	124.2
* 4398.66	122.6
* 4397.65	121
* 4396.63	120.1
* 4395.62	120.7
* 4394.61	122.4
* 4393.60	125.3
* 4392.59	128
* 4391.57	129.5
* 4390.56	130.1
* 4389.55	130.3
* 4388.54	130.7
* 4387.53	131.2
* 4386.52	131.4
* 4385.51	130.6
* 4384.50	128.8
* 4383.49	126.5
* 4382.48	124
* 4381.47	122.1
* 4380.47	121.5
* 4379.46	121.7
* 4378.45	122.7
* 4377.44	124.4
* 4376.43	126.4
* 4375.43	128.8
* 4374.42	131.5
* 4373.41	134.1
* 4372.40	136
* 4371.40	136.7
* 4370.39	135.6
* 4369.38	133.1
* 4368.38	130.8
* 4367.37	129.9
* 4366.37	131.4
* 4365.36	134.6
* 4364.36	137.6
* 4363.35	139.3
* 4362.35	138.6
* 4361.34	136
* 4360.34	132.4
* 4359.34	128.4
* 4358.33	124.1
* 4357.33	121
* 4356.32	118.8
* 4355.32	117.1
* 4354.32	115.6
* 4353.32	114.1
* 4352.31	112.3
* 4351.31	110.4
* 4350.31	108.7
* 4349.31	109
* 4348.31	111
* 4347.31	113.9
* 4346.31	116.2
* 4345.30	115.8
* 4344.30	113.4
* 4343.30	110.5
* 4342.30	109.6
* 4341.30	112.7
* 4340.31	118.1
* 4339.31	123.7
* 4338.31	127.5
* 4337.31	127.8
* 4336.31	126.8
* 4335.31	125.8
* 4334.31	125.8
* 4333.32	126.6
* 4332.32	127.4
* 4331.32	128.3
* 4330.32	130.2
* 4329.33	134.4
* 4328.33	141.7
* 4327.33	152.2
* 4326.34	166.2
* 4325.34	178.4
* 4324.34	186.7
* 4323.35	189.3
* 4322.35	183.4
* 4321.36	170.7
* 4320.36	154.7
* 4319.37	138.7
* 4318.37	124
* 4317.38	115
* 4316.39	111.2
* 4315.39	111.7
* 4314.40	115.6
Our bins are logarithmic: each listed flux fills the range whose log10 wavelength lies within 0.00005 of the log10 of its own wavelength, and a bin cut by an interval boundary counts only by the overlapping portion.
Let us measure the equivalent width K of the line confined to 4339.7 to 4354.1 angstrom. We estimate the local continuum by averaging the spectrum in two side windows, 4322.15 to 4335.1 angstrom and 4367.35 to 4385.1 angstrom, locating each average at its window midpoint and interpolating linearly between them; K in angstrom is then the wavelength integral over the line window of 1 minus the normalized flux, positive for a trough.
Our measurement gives 3.0 angstrom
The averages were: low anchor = 150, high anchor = 129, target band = 113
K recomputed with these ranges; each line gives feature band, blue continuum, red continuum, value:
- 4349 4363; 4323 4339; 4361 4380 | 1.54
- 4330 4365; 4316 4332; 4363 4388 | 4.80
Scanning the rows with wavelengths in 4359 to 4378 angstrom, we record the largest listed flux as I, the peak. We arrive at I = 139.3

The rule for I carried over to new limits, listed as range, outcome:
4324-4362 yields 186.7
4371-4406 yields 136.7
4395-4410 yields 126.1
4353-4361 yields 132.4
